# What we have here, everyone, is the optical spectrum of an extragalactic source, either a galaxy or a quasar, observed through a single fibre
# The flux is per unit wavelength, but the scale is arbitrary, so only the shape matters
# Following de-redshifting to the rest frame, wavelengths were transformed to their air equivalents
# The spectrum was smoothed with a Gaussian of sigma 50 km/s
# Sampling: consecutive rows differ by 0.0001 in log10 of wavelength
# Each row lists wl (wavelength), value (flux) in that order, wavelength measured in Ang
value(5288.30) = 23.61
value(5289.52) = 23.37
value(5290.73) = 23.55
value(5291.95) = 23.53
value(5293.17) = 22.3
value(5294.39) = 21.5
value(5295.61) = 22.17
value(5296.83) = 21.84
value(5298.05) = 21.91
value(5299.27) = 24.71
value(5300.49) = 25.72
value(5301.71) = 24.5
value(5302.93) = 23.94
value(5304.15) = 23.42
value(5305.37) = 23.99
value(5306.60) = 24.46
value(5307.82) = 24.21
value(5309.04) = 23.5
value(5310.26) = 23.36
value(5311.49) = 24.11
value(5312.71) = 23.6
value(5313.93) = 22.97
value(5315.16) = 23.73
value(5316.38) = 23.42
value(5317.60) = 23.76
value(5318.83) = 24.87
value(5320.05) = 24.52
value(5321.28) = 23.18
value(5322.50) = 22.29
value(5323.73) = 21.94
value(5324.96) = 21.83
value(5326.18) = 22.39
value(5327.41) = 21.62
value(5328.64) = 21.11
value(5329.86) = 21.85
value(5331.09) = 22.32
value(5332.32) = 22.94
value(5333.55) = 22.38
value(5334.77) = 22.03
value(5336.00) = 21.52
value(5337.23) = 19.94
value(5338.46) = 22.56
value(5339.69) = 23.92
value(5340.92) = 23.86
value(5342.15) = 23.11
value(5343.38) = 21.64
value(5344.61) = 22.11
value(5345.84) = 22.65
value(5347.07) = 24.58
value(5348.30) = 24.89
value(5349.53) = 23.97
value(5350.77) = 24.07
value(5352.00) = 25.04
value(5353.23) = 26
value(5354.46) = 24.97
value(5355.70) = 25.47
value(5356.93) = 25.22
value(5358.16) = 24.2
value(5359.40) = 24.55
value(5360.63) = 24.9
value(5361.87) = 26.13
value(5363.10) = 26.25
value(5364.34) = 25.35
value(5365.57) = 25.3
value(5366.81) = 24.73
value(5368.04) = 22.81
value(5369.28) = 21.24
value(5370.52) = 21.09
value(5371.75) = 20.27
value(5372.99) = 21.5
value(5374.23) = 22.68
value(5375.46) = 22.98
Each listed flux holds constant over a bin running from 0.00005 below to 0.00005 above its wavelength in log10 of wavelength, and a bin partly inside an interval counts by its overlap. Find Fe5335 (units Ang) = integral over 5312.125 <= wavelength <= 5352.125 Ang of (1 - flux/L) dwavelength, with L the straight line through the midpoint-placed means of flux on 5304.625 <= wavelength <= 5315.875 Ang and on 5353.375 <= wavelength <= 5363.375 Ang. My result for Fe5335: 2.5 Ang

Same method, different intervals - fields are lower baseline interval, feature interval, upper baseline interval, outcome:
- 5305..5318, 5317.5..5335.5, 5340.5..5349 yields 0.74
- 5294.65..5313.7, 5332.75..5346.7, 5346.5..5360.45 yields 1.20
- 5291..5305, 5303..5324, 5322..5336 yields -0.93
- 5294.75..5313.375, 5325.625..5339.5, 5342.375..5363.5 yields 1.26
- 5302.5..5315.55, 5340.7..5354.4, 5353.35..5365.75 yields 0.58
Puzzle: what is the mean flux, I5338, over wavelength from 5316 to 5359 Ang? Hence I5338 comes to 23.2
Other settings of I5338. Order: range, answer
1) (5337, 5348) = 22.9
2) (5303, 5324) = 23.6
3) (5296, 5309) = 23.8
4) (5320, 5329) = 22.2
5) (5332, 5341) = 22.3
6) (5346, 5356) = 24.7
